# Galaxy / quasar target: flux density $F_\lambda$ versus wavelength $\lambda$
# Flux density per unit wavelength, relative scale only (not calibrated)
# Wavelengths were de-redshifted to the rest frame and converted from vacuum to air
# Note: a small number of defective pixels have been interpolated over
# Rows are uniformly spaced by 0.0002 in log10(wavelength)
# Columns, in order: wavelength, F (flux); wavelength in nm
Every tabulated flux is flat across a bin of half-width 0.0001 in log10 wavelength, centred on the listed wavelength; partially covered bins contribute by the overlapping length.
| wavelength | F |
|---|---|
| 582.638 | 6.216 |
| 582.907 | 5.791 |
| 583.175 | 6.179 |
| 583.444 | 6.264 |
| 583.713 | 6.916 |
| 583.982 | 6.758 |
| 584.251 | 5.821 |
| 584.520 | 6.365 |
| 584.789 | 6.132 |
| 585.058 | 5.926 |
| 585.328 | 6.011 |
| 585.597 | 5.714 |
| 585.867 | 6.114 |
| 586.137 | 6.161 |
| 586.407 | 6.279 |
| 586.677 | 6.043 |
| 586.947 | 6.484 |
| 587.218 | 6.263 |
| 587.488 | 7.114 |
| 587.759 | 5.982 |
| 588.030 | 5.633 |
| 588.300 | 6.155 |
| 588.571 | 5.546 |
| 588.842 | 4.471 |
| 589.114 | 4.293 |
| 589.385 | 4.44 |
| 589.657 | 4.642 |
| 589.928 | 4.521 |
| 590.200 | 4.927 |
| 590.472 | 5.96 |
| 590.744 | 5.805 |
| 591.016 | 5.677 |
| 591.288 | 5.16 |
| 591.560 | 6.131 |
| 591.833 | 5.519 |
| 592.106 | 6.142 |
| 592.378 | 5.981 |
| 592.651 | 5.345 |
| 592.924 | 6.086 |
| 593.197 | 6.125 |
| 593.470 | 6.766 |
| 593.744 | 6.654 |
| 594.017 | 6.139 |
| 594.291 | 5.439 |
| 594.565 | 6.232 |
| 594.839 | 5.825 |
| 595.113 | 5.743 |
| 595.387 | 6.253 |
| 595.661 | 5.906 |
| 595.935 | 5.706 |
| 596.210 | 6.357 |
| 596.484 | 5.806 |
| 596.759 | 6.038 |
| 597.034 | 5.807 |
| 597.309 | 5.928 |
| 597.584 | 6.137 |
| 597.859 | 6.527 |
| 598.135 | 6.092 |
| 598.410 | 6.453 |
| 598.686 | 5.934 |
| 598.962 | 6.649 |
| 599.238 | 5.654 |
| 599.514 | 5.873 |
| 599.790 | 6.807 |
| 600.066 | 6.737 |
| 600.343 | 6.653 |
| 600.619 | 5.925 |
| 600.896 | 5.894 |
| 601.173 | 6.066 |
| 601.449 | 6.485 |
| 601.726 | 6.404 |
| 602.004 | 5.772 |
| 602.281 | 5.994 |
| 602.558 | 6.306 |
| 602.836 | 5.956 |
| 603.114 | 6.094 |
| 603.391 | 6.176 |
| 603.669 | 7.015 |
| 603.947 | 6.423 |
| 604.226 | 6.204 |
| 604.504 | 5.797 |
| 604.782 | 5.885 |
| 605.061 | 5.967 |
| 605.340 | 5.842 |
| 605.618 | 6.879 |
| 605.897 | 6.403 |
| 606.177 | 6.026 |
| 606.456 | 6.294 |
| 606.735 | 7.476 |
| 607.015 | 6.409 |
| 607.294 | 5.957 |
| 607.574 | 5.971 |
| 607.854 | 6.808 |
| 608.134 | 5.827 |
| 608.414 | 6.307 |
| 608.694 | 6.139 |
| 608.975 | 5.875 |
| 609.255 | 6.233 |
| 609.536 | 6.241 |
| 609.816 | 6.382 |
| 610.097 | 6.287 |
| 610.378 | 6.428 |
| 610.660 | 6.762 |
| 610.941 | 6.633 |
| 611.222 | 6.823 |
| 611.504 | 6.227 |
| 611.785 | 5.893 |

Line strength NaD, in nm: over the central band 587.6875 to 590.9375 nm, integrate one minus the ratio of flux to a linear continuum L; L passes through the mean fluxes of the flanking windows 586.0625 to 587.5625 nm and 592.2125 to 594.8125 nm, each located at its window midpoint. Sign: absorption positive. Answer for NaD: 0.556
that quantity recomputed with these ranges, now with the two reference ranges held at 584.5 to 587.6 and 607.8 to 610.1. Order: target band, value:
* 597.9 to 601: -0.024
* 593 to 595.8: 0.045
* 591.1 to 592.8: 0.135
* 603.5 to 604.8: -0.019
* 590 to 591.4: 0.167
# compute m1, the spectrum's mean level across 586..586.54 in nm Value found 6.22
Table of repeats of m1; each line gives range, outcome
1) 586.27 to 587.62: 6.44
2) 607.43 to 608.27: 6.2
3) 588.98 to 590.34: 4.57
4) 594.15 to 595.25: 5.81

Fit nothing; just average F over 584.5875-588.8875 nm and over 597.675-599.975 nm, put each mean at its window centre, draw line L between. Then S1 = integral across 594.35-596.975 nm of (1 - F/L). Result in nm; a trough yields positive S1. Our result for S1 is 0.10 nm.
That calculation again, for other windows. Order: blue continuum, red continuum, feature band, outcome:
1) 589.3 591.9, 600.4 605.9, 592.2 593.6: -0.16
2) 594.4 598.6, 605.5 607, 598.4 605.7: 0.17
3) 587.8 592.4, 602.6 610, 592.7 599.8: -0.50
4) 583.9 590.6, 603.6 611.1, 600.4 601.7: -0.01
